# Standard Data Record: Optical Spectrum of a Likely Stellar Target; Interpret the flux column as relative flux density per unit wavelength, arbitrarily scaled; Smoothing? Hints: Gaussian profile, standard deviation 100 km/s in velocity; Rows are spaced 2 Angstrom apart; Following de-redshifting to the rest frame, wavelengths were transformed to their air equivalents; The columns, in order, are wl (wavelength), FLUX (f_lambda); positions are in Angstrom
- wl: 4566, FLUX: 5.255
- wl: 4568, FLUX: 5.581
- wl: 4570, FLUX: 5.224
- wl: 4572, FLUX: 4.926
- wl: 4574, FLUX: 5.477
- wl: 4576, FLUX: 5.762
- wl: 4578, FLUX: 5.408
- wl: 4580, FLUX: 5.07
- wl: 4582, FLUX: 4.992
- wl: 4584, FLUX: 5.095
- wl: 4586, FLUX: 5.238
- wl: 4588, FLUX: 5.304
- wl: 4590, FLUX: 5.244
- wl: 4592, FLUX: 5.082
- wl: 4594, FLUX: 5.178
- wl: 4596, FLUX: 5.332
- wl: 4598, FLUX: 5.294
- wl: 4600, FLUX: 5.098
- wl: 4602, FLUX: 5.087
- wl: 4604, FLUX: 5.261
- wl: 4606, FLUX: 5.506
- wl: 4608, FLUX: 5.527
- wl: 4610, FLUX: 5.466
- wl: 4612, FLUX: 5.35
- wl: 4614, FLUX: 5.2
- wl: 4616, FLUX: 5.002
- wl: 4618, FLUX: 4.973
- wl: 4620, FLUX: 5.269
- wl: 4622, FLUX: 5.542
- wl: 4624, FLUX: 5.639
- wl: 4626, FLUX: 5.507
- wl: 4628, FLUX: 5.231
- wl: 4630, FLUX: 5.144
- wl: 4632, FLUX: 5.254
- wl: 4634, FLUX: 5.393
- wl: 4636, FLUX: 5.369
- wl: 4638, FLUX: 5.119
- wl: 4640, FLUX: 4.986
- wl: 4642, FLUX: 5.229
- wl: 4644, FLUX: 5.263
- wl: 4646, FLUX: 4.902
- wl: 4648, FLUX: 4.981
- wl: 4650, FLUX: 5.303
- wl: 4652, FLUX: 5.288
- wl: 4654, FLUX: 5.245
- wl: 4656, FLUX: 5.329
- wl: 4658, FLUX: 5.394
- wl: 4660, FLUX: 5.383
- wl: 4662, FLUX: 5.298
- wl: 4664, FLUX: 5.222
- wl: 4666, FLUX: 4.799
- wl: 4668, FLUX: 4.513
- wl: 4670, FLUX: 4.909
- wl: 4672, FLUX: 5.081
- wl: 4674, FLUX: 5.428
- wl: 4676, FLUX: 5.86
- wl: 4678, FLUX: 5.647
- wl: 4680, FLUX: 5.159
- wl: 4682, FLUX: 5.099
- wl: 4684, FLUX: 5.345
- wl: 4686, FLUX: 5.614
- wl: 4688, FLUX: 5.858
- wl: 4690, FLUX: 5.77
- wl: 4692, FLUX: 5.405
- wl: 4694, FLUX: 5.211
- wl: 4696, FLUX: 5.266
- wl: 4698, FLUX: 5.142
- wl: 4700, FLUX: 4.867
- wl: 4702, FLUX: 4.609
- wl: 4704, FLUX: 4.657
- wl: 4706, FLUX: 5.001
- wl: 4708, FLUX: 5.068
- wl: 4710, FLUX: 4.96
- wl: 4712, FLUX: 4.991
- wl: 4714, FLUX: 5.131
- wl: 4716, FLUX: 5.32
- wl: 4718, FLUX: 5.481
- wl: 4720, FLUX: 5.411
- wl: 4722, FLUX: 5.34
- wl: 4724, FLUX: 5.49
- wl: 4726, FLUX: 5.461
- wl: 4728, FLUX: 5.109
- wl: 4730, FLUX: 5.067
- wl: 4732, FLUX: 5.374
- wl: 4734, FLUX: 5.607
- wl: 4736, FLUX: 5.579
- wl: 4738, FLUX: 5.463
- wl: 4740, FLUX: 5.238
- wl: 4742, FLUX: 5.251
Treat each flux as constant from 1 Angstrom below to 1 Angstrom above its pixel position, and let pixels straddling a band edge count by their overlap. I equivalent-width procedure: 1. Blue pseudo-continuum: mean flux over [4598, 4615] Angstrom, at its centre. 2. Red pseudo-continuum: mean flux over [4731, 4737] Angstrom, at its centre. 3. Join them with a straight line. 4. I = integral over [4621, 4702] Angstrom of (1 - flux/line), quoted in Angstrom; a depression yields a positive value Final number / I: 2.0 Angstrom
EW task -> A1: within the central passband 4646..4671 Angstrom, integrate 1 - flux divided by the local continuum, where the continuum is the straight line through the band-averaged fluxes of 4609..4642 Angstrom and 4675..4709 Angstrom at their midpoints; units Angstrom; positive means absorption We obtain 0.7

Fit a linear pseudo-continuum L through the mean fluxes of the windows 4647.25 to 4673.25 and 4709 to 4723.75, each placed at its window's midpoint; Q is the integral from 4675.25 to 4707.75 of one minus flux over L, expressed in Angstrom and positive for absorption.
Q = -0.5 Angstrom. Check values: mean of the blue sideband 5.14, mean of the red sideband 5.25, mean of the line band 5.27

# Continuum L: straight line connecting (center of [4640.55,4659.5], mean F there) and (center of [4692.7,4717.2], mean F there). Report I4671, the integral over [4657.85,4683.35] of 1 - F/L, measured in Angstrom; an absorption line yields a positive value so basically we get -0.3 Angstrom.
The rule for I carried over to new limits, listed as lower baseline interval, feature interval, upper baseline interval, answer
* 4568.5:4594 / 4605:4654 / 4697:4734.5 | -0.55 Angstrom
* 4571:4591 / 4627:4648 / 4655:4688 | 0.34 Angstrom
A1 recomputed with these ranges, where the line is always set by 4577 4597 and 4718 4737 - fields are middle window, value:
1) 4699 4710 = 1.04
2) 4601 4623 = -0.26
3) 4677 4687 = -0.09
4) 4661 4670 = 0.59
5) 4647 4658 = 0.08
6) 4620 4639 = -0.36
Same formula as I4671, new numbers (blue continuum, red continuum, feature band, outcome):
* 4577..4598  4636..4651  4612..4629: -0.5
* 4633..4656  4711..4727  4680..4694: -0.5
